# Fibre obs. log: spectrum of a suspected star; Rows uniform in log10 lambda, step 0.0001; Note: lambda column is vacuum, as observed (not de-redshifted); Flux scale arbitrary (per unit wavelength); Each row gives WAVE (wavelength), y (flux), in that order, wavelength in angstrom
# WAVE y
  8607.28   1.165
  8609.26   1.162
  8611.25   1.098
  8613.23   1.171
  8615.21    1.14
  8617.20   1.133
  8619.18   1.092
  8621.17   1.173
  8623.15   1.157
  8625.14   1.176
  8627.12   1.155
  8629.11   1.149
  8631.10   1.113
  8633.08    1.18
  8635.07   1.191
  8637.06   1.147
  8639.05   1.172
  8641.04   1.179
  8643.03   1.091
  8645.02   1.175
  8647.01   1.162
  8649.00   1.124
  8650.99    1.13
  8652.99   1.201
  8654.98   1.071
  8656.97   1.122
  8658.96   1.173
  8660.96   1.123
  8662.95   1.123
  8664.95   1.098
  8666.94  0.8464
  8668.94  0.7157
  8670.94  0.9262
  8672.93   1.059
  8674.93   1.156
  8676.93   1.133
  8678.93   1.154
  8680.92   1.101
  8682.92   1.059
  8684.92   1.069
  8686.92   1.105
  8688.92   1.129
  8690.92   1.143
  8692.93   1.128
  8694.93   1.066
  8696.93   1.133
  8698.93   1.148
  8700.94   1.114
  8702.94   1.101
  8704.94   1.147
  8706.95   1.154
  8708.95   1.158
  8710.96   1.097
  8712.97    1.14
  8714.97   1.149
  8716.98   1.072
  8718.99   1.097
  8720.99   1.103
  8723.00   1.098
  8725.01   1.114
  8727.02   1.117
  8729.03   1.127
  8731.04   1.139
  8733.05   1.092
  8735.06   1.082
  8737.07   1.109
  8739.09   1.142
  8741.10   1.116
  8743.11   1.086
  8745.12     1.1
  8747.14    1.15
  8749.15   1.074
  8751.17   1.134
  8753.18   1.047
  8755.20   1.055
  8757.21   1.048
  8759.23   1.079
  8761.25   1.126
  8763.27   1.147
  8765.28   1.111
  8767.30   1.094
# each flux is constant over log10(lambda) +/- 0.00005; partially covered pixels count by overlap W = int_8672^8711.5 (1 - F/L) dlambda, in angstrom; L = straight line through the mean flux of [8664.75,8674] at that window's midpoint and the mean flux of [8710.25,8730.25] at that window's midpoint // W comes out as -4.63 angstrom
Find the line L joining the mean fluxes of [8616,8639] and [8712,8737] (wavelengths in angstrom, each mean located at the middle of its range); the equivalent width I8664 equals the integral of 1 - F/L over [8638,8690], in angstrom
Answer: 2.0 angstrom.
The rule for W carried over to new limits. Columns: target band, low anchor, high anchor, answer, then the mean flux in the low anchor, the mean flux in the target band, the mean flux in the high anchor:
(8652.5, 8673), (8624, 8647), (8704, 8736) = 1.9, 1.16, 1.04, 1.12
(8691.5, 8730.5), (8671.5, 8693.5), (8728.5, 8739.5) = -0.3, 1.11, 1.12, 1.11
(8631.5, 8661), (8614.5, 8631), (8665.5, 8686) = -1.6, 1.14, 1.15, 1.02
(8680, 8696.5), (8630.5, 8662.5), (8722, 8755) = 0.4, 1.15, 1.1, 1.11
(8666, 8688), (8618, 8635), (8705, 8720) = 2.0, 1.15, 1.03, 1.13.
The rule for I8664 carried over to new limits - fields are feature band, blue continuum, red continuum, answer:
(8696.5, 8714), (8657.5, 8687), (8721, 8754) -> -0.81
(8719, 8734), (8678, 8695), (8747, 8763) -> -0.21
